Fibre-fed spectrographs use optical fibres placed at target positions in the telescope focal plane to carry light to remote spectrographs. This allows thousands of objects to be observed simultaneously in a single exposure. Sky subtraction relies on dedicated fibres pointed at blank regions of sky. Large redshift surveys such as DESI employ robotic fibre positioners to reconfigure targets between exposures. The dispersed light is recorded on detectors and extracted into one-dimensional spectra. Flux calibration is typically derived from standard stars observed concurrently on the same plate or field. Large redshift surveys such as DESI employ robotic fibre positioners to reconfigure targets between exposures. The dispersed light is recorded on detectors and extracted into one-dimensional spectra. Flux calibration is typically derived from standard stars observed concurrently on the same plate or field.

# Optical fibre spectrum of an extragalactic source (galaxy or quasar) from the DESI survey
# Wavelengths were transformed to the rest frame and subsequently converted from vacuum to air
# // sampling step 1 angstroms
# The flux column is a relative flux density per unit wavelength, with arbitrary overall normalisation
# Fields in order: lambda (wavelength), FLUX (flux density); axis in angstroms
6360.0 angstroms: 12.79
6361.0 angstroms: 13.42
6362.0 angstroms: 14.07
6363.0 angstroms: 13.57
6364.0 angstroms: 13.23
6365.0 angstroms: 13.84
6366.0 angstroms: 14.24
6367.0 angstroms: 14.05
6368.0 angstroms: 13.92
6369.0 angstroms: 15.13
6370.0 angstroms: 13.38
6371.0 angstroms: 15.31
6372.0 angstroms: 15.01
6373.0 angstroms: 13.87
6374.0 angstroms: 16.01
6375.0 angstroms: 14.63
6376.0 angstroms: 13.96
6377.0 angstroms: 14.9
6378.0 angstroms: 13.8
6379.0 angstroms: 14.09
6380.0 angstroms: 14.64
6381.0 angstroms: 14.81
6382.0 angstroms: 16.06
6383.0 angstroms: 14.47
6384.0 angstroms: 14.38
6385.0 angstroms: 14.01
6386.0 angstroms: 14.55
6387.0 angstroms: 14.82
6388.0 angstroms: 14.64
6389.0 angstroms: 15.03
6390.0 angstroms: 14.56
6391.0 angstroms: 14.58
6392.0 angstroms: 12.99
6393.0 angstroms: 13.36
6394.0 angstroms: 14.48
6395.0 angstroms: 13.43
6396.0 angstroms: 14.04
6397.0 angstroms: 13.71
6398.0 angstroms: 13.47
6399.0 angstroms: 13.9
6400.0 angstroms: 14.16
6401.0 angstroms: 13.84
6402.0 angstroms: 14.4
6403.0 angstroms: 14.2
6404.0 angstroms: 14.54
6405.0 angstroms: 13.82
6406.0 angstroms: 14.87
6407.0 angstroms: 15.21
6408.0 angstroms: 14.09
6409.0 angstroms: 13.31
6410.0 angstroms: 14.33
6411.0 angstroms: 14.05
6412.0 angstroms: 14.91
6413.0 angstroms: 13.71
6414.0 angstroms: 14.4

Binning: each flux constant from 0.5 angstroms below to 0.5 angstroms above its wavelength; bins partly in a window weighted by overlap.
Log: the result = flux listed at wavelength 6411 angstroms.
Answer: 14.05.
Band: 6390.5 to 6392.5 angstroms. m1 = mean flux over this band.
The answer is 13.8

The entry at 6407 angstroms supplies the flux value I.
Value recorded 15.21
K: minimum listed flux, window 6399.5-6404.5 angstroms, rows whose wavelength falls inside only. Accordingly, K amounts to 13.84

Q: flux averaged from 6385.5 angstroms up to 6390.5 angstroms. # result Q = 14.7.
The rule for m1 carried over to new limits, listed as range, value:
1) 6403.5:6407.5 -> 14.6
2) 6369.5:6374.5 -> 14.7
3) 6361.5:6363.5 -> 13.8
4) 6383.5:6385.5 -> 14.2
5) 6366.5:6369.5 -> 14.4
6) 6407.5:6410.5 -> 13.9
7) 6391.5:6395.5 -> 13.6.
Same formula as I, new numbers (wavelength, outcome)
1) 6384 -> 14.38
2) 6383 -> 14.47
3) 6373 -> 13.87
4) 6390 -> 14.56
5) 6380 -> 14.64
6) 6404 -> 14.54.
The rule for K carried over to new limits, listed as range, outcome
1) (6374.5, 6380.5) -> 13.8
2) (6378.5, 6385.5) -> 14.01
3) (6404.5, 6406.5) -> 13.82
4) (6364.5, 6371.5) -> 13.38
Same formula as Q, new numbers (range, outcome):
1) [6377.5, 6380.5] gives 14.2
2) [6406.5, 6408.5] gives 14.7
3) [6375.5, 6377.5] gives 14.4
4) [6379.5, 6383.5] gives 15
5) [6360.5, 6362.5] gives 13.7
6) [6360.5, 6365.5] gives 13.6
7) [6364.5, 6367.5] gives 14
